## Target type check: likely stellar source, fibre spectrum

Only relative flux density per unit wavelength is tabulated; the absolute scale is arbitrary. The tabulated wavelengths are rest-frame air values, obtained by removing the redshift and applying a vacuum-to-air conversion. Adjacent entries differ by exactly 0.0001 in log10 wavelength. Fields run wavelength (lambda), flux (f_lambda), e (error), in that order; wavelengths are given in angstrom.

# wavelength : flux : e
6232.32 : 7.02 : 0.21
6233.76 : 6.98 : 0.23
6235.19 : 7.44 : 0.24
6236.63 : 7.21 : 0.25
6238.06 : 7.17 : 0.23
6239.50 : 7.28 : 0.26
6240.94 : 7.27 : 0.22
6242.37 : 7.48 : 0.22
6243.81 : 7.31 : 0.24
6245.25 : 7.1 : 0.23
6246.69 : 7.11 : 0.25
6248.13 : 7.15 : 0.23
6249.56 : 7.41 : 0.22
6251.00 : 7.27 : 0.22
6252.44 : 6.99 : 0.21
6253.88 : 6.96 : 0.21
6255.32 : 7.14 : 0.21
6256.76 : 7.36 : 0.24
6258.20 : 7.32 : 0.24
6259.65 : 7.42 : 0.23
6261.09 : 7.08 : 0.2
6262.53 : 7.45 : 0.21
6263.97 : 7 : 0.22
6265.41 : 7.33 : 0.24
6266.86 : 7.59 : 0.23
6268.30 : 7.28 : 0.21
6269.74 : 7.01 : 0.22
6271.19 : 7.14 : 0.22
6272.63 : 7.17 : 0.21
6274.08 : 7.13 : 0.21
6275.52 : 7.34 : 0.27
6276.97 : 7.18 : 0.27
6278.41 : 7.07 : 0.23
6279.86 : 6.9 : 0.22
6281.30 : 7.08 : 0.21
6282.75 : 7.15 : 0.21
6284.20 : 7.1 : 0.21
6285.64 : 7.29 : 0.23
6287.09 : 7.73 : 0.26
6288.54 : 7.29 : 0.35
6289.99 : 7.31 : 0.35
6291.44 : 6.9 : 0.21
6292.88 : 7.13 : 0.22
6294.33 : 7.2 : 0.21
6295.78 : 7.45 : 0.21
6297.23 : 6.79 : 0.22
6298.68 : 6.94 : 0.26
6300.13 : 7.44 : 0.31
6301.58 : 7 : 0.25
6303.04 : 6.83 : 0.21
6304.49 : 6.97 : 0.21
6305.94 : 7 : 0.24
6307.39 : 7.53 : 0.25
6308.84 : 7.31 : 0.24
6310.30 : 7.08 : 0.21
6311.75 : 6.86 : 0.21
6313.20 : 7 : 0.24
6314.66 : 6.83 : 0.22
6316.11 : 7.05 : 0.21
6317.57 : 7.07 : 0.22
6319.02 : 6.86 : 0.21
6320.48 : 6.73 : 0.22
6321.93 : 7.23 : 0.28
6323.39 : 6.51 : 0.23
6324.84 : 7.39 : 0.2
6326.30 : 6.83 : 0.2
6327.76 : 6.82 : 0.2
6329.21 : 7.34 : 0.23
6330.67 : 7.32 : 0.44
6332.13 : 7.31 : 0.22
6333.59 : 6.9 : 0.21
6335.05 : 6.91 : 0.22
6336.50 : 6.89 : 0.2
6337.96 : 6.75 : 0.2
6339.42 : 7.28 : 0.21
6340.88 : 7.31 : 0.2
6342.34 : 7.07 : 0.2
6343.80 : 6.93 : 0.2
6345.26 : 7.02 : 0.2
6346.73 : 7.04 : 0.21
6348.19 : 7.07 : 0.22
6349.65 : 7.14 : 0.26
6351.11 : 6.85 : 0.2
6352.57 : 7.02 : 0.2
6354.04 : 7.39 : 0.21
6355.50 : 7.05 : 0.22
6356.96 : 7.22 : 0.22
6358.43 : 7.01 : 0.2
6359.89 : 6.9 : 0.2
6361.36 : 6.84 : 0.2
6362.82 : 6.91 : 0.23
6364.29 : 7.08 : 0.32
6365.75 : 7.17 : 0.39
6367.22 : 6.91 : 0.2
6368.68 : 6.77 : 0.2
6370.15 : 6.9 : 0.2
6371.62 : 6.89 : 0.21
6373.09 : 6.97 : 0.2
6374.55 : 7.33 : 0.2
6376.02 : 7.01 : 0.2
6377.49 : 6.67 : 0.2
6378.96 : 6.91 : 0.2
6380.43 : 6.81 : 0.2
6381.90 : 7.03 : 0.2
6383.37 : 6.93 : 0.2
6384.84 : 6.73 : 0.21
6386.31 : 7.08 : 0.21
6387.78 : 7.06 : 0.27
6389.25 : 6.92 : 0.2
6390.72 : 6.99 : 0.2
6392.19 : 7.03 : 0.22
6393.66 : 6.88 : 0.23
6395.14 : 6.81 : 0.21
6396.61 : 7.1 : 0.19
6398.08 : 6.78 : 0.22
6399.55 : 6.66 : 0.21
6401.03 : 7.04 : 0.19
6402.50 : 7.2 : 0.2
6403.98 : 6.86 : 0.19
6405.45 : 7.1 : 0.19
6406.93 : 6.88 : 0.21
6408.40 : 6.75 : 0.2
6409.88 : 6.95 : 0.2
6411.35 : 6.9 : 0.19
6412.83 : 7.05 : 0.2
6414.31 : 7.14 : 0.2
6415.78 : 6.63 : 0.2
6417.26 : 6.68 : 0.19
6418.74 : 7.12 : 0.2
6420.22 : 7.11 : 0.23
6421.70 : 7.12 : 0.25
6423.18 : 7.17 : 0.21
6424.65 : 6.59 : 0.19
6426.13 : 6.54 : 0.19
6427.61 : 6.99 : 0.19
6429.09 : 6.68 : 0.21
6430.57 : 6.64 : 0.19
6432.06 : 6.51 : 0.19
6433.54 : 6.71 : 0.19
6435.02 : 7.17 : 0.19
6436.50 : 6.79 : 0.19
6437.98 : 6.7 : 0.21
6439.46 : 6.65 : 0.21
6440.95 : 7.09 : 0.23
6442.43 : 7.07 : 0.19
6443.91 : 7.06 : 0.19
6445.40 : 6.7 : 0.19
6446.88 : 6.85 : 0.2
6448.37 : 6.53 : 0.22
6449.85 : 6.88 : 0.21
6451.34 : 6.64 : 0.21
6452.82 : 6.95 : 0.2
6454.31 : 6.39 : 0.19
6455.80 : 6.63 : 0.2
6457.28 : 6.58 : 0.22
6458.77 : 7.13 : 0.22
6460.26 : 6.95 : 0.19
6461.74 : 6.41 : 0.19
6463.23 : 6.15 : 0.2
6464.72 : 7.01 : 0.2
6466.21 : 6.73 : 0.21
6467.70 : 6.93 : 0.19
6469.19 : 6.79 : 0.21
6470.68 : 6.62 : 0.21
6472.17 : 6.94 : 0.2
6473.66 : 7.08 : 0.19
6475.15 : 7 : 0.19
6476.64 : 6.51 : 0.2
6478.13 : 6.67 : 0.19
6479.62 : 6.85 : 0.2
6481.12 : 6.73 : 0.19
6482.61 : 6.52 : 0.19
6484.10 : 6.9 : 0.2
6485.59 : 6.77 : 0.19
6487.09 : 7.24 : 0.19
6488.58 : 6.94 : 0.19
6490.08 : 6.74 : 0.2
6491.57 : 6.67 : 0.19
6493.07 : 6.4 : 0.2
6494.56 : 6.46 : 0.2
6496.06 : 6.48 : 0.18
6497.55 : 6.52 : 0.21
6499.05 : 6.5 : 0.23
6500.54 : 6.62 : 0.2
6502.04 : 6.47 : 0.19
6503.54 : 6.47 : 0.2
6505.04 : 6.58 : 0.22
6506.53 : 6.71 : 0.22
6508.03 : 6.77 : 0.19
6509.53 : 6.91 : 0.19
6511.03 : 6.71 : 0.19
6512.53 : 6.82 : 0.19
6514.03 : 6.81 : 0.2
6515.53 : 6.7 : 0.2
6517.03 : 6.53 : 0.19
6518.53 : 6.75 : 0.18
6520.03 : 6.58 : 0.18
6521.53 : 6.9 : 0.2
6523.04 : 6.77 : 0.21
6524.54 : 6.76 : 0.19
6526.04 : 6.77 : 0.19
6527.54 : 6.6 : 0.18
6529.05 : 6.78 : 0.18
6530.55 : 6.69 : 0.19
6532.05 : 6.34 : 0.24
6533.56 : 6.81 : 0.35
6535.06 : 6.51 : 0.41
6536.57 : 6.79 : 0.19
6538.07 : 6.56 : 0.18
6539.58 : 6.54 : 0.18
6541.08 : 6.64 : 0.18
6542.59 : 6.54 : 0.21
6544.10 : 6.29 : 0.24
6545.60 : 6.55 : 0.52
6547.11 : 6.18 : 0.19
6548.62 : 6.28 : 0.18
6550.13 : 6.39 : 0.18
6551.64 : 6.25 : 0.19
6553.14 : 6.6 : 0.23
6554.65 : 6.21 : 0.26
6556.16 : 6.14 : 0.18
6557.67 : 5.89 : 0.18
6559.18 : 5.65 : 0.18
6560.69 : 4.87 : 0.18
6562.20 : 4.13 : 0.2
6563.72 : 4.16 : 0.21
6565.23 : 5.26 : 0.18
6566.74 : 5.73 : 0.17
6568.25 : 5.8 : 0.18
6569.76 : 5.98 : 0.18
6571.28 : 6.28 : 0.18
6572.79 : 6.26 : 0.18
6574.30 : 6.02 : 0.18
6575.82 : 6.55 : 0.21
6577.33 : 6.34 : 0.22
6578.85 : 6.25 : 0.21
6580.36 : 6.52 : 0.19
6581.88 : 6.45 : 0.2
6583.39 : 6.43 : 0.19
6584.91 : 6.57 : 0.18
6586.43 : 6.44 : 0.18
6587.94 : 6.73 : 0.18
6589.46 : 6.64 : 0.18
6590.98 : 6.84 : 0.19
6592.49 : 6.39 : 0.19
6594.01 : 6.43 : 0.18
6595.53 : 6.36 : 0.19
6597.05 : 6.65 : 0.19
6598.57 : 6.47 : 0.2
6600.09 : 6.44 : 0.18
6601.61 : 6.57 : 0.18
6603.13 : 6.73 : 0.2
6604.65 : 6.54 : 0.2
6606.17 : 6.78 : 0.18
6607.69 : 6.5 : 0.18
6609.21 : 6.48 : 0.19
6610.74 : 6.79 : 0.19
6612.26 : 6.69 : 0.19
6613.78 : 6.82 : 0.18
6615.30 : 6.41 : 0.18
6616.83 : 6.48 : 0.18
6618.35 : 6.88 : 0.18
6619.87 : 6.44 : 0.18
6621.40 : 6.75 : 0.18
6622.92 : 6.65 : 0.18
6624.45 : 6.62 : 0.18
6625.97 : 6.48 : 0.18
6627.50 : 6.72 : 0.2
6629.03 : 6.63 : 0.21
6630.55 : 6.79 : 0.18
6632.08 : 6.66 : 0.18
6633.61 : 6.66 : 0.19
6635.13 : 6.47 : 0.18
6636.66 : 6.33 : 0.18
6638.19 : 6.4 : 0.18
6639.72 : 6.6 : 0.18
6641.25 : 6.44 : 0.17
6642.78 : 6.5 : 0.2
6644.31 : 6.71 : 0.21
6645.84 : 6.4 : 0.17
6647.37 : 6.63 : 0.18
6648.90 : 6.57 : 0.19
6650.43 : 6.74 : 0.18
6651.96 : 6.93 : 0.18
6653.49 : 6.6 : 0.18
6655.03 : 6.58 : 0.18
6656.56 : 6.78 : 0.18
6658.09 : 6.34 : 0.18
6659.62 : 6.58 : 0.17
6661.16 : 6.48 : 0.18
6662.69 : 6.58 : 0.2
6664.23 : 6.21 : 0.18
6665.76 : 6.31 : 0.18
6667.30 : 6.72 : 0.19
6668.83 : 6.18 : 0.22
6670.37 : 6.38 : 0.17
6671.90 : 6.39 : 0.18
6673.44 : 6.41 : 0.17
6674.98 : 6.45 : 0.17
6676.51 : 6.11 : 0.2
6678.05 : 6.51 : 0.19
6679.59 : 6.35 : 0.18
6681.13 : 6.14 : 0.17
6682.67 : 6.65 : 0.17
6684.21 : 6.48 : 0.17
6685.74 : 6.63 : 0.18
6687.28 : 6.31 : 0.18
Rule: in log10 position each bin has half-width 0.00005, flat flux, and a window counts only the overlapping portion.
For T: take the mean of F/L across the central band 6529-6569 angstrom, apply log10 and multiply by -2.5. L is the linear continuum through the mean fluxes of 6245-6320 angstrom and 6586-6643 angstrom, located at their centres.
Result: 0.10 mag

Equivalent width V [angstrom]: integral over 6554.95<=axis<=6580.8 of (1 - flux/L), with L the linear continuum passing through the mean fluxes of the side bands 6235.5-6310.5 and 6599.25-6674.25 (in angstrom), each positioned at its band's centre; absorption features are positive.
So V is 3.6 angstrom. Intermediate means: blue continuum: 7.2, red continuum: 6.57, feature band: 5.75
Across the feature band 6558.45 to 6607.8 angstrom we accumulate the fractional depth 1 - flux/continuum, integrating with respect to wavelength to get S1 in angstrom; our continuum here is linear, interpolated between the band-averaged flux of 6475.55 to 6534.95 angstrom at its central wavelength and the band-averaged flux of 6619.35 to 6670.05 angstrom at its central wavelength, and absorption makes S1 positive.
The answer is 3.3 angstrom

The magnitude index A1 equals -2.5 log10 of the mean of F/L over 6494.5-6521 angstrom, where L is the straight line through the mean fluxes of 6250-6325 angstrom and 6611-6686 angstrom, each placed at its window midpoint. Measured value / 0.021 mag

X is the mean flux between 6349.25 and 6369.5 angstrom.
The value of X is 7.02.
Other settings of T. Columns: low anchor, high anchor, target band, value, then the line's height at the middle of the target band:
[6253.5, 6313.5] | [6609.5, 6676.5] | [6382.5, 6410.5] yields 0.007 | 6.98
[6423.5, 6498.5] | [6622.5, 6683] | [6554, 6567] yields 0.240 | 6.63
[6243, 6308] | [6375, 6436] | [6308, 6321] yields 0.018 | 7.1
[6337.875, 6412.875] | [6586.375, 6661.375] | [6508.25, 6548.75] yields 0.017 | 6.74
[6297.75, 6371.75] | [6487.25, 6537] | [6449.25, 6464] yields 0.018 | 6.78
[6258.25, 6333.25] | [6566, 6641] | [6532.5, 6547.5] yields 0.014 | 6.63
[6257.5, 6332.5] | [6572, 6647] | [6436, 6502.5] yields 0.011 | 6.81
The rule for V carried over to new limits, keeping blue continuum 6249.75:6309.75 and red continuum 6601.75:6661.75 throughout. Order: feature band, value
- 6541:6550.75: 0.5 angstrom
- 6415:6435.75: 0.3 angstrom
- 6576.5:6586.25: 0.4 angstrom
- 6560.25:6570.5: 2.4 angstrom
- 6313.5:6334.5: 0.3 angstrom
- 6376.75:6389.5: 0.2 angstrom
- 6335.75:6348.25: 0.1 angstrom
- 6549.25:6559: 0.8 angstrom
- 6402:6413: 0.0 angstrom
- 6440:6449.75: 0.0 angstrom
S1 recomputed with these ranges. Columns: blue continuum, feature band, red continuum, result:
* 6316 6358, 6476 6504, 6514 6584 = -0.8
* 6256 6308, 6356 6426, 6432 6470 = -0.2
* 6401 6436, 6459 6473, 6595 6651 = 0.2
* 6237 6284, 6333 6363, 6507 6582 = -0.4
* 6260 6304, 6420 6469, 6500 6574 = -1.1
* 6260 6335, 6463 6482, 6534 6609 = -0.6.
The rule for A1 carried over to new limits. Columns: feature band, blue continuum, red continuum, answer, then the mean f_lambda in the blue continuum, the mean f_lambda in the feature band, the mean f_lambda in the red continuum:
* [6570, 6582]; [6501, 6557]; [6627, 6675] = 0.04 mag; 6.59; 6.31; 6.54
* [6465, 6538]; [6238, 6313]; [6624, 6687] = 0.01 mag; 7.19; 6.71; 6.51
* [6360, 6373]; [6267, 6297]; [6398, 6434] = 0.01 mag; 7.2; 6.93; 6.87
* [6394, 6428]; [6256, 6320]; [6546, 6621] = -0.02 mag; 7.16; 6.92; 6.26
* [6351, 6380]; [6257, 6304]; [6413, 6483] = 0.00 mag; 7.19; 6.99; 6.8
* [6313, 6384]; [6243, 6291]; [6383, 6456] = 0.00 mag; 7.21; 7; 6.87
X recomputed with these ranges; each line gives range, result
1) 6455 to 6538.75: 6.71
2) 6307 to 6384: 7.02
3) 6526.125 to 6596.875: 6.24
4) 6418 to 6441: 6.84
